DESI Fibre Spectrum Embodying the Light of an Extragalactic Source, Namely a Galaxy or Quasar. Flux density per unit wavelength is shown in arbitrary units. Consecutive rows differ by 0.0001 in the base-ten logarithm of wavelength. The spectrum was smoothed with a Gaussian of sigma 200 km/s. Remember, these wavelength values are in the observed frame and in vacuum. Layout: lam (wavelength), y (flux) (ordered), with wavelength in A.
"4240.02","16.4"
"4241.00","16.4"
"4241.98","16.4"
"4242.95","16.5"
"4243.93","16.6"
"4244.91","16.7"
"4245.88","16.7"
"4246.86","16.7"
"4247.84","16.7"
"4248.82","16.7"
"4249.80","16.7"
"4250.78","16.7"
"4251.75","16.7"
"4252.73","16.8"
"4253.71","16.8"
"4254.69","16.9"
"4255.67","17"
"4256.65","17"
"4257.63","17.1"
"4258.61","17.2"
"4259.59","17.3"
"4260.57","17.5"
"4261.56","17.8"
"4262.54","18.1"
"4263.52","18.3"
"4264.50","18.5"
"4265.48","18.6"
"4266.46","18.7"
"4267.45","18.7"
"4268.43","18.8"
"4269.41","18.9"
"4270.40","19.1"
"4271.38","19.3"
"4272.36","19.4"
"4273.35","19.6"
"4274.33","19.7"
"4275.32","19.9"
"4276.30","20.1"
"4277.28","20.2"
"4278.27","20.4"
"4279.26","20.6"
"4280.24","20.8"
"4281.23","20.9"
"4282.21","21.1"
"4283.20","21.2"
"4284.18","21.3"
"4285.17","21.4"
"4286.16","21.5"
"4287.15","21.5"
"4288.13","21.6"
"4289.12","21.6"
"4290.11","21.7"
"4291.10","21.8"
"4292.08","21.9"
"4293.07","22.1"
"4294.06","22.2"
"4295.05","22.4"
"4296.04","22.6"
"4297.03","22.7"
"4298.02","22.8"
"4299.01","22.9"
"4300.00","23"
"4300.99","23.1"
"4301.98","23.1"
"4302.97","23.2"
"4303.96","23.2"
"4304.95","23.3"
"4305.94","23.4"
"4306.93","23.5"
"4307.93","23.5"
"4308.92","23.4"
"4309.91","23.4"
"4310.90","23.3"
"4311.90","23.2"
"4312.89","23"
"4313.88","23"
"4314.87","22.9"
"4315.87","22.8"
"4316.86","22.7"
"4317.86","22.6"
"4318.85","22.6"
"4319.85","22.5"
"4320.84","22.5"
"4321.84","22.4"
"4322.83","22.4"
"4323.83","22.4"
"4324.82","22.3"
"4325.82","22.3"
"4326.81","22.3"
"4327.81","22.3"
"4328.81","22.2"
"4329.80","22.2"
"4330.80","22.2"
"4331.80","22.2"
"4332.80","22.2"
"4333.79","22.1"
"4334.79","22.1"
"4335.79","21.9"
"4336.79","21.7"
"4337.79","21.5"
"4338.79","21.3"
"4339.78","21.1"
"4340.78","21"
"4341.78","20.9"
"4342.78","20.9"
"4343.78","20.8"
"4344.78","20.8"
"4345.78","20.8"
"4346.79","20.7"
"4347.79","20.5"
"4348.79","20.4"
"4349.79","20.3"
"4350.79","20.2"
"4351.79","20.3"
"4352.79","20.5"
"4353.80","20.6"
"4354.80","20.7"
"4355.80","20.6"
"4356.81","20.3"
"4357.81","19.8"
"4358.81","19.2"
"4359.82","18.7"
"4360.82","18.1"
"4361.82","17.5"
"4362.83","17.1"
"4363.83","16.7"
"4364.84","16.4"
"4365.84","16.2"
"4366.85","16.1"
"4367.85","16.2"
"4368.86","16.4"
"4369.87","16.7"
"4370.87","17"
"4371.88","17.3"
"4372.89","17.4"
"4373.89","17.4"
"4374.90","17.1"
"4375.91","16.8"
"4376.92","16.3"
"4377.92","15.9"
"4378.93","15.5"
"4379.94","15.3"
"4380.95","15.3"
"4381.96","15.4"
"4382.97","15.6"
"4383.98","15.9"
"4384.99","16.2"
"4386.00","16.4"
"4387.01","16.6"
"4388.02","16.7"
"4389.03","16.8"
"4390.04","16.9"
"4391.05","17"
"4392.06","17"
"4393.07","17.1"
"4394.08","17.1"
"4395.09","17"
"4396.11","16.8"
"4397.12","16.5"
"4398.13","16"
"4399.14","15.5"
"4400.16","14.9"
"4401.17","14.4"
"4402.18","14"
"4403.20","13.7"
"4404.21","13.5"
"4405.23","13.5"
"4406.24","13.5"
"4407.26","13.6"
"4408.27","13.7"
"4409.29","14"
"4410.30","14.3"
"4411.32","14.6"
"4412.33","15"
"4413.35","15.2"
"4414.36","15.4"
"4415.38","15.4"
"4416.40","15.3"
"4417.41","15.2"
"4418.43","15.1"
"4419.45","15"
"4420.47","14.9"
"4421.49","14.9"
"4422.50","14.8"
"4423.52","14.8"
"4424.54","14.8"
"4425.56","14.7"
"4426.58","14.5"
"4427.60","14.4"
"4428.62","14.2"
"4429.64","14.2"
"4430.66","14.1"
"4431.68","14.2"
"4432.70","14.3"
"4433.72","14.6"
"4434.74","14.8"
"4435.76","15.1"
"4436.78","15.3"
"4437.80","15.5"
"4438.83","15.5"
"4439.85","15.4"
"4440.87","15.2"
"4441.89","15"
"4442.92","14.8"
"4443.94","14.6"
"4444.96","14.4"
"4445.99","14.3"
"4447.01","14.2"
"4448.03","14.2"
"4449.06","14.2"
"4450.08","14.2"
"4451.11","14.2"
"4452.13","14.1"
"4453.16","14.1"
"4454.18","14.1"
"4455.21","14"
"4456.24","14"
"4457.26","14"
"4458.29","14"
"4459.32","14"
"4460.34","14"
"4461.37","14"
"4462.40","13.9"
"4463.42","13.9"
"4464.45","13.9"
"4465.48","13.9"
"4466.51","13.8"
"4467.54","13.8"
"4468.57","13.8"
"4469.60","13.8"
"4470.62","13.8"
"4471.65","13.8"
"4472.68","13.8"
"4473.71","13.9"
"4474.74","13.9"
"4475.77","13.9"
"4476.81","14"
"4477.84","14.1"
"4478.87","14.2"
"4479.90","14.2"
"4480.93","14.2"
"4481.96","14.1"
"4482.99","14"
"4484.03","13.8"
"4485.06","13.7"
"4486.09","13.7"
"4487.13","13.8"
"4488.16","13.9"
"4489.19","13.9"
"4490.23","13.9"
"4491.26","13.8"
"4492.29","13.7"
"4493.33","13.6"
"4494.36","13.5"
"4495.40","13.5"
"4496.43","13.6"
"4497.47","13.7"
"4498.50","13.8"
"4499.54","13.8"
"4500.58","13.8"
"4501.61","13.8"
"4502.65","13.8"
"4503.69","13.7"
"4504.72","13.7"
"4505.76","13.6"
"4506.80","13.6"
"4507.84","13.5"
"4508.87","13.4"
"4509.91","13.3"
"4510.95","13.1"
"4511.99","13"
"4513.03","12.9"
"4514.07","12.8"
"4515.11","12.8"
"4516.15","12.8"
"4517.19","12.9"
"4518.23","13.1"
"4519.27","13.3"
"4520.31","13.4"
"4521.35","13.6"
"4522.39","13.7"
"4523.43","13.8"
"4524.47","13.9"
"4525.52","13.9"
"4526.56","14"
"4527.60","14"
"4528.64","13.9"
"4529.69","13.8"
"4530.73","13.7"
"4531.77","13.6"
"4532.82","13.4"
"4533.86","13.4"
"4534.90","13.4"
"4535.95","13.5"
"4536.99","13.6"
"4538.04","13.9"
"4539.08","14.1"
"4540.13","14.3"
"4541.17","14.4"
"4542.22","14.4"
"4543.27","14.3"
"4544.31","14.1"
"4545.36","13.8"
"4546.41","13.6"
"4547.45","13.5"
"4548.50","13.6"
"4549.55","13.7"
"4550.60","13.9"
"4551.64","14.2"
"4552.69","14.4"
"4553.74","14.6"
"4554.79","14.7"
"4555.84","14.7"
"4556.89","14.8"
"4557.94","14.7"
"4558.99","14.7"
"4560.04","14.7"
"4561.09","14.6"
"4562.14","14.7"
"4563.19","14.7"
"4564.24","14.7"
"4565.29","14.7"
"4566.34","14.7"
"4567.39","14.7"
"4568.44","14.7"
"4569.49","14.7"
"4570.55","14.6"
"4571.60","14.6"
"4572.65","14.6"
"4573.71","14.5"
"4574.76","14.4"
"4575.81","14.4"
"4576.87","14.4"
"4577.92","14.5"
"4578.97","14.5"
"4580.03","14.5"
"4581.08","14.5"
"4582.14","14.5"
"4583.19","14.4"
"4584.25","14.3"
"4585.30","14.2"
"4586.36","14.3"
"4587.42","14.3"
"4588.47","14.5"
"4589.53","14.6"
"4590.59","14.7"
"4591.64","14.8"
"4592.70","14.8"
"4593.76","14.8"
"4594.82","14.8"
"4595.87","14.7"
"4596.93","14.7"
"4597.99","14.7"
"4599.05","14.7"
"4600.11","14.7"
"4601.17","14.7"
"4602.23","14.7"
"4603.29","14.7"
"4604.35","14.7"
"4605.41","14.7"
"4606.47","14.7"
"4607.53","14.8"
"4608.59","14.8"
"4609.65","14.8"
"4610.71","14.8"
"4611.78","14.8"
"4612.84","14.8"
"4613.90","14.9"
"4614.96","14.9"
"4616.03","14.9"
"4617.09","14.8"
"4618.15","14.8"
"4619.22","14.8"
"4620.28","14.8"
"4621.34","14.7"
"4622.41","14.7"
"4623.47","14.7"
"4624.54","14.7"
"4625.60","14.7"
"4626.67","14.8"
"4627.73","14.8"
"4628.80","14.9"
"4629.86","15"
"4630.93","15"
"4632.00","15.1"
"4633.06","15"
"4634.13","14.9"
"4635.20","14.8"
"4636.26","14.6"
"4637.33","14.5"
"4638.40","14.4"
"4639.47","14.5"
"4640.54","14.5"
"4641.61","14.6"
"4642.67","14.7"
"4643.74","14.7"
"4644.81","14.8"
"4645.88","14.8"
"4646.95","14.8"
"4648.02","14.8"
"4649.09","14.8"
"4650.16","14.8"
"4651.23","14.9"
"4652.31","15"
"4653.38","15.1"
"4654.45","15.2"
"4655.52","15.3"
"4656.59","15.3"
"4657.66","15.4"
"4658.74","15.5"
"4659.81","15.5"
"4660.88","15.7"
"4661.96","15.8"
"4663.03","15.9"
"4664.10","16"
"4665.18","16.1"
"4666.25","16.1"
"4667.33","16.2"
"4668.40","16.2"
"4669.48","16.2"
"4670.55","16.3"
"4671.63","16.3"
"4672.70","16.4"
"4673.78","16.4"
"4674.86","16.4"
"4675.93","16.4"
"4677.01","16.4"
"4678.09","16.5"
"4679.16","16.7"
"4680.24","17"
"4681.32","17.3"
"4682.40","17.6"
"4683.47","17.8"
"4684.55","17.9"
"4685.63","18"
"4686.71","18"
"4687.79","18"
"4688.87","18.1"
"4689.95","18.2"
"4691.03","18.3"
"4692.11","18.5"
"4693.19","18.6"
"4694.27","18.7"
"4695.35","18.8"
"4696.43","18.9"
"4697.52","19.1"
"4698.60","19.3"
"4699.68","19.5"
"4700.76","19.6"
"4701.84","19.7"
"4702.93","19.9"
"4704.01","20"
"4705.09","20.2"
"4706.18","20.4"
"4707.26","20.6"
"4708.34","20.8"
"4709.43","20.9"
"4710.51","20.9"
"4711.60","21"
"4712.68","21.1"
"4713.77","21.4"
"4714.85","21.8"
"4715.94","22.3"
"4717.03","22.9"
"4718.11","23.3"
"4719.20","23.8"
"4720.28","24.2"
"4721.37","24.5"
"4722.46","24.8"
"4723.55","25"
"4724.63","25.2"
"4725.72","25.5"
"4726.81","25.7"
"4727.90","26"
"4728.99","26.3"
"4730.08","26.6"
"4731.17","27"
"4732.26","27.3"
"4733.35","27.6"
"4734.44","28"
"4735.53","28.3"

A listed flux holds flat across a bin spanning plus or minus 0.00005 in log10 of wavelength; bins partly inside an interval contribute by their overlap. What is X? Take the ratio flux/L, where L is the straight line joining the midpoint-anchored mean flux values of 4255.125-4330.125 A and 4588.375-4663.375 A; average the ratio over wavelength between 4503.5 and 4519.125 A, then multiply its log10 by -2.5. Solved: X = 0.28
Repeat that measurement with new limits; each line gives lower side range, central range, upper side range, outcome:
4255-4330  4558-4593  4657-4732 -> 0.347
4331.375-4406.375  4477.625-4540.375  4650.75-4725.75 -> 0.317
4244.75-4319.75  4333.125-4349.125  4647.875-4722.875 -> -0.056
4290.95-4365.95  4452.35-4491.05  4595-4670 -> 0.306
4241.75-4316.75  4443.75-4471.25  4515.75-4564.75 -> 0.138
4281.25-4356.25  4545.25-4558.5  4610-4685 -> 0.217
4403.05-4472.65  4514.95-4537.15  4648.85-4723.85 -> 0.168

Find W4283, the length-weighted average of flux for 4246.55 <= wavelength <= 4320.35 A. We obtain 20.5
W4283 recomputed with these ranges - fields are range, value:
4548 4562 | 14.4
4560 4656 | 14.7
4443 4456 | 14.2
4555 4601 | 14.6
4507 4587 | 14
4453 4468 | 14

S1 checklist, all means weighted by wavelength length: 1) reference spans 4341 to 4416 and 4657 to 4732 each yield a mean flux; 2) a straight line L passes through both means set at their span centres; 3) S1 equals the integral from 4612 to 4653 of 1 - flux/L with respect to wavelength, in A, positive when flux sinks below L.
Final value 9.21 A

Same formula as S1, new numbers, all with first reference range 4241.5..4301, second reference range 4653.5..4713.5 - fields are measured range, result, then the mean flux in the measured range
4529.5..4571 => 9.3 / 14.2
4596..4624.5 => 5.2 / 14.8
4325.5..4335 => -1.5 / 22.2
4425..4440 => 3.2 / 14.7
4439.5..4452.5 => 2.9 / 14.5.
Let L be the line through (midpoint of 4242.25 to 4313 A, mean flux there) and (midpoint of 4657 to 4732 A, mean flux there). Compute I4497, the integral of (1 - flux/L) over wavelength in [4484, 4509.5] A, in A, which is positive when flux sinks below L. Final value 7.9 A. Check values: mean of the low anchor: 20.1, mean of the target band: 13.7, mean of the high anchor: 19.6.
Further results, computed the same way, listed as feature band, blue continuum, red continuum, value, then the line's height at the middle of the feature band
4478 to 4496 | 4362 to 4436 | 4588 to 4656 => 1.62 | 15.2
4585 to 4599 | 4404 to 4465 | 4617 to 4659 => 0.14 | 14.8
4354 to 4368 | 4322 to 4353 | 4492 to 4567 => 1.59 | 20.5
